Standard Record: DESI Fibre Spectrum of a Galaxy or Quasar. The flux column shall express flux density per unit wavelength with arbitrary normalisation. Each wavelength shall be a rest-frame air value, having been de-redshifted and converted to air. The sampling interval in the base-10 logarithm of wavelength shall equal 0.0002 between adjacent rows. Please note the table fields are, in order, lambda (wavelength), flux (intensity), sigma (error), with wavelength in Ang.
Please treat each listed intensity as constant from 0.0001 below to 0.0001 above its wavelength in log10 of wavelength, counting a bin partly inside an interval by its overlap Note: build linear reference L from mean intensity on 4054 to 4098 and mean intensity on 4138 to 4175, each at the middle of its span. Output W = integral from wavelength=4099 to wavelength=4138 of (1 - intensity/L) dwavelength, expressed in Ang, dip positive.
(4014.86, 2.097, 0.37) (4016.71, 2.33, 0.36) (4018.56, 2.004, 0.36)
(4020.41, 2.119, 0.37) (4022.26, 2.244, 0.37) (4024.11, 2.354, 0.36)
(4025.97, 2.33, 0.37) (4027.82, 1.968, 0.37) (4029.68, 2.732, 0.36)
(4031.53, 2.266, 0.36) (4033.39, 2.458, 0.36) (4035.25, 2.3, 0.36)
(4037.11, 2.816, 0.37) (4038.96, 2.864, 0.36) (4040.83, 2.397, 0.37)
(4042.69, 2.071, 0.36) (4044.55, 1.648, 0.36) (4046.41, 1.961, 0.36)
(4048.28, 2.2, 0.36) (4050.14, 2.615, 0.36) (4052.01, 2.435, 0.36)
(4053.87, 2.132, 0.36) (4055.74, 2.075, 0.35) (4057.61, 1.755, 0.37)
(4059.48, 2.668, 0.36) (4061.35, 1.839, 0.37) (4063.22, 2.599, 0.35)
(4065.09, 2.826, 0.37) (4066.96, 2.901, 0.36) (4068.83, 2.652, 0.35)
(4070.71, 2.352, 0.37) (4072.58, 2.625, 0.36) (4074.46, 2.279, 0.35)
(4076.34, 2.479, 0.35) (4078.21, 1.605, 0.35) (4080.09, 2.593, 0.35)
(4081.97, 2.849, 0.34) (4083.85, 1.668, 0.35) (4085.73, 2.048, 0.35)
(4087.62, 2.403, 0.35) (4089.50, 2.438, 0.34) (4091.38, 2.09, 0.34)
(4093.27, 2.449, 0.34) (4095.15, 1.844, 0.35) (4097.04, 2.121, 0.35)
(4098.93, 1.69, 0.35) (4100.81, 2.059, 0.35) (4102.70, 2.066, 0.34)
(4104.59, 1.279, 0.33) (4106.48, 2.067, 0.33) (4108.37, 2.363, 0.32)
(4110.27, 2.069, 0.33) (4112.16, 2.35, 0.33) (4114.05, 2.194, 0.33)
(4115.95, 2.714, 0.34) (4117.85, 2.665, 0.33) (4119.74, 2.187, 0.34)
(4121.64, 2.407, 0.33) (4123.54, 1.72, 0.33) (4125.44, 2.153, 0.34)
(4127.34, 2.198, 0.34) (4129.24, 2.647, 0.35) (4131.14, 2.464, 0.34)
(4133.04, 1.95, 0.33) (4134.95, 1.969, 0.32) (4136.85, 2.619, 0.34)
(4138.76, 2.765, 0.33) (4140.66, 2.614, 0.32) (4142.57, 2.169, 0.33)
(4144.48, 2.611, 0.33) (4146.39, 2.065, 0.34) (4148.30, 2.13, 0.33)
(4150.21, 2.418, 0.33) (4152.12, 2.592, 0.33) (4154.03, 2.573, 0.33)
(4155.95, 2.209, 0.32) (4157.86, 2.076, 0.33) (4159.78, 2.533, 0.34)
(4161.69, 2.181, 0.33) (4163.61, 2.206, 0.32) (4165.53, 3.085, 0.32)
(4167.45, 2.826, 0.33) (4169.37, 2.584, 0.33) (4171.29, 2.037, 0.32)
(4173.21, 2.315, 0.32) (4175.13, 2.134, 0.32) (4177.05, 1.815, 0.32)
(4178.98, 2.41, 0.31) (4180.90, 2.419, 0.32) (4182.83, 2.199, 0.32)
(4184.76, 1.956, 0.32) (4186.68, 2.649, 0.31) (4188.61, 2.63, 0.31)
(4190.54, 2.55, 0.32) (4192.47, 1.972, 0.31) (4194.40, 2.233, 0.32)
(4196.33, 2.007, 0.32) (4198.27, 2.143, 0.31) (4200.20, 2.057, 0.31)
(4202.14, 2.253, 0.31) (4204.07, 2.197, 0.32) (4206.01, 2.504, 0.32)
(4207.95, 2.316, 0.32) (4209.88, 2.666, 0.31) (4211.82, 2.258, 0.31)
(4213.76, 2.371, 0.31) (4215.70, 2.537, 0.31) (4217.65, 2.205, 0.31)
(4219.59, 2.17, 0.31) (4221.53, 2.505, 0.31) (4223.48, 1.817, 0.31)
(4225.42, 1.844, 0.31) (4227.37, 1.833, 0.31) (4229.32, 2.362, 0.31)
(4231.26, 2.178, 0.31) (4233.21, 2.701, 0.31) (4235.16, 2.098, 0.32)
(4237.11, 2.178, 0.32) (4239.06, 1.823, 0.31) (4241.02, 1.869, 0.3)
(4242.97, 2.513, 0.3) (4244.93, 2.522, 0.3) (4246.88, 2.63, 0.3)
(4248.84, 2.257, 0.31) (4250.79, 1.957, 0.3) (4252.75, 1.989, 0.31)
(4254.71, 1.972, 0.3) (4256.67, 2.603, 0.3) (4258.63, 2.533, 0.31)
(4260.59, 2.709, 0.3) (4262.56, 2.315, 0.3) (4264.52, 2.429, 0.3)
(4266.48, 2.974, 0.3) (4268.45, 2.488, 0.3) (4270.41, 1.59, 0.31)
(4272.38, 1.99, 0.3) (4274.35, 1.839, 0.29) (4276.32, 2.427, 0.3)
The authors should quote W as 2.7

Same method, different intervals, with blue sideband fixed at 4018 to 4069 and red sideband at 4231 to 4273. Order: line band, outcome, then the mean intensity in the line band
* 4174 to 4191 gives 0.0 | 2.3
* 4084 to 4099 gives 1.2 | 2.14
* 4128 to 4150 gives -0.5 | 2.36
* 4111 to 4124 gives -0.1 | 2.34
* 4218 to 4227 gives 0.9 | 2.08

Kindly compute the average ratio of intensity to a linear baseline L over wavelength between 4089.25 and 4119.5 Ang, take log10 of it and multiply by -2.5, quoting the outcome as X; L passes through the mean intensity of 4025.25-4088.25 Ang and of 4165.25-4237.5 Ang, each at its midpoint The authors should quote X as 0.082 mag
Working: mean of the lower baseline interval 2.34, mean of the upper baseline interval 2.28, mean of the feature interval 2.15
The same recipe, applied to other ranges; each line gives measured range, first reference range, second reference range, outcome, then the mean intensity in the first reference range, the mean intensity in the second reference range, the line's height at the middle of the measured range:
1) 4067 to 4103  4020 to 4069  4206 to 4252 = 0.04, 2.34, 2.25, 2.32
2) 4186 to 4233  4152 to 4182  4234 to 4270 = 0.04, 2.37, 2.32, 2.34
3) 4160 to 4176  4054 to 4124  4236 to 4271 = -0.07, 2.24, 2.3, 2.27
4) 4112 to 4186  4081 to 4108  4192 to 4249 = -0.09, 2.08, 2.24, 2.15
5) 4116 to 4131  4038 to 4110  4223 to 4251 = -0.05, 2.24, 2.19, 2.22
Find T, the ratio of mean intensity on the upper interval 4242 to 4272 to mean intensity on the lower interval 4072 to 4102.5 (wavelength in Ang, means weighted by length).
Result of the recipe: 1.1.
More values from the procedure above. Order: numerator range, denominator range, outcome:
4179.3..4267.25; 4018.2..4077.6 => 0.98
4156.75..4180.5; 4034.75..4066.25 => 1.02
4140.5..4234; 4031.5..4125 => 1.02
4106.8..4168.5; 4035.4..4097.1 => 1.02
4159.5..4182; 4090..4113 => 1.16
